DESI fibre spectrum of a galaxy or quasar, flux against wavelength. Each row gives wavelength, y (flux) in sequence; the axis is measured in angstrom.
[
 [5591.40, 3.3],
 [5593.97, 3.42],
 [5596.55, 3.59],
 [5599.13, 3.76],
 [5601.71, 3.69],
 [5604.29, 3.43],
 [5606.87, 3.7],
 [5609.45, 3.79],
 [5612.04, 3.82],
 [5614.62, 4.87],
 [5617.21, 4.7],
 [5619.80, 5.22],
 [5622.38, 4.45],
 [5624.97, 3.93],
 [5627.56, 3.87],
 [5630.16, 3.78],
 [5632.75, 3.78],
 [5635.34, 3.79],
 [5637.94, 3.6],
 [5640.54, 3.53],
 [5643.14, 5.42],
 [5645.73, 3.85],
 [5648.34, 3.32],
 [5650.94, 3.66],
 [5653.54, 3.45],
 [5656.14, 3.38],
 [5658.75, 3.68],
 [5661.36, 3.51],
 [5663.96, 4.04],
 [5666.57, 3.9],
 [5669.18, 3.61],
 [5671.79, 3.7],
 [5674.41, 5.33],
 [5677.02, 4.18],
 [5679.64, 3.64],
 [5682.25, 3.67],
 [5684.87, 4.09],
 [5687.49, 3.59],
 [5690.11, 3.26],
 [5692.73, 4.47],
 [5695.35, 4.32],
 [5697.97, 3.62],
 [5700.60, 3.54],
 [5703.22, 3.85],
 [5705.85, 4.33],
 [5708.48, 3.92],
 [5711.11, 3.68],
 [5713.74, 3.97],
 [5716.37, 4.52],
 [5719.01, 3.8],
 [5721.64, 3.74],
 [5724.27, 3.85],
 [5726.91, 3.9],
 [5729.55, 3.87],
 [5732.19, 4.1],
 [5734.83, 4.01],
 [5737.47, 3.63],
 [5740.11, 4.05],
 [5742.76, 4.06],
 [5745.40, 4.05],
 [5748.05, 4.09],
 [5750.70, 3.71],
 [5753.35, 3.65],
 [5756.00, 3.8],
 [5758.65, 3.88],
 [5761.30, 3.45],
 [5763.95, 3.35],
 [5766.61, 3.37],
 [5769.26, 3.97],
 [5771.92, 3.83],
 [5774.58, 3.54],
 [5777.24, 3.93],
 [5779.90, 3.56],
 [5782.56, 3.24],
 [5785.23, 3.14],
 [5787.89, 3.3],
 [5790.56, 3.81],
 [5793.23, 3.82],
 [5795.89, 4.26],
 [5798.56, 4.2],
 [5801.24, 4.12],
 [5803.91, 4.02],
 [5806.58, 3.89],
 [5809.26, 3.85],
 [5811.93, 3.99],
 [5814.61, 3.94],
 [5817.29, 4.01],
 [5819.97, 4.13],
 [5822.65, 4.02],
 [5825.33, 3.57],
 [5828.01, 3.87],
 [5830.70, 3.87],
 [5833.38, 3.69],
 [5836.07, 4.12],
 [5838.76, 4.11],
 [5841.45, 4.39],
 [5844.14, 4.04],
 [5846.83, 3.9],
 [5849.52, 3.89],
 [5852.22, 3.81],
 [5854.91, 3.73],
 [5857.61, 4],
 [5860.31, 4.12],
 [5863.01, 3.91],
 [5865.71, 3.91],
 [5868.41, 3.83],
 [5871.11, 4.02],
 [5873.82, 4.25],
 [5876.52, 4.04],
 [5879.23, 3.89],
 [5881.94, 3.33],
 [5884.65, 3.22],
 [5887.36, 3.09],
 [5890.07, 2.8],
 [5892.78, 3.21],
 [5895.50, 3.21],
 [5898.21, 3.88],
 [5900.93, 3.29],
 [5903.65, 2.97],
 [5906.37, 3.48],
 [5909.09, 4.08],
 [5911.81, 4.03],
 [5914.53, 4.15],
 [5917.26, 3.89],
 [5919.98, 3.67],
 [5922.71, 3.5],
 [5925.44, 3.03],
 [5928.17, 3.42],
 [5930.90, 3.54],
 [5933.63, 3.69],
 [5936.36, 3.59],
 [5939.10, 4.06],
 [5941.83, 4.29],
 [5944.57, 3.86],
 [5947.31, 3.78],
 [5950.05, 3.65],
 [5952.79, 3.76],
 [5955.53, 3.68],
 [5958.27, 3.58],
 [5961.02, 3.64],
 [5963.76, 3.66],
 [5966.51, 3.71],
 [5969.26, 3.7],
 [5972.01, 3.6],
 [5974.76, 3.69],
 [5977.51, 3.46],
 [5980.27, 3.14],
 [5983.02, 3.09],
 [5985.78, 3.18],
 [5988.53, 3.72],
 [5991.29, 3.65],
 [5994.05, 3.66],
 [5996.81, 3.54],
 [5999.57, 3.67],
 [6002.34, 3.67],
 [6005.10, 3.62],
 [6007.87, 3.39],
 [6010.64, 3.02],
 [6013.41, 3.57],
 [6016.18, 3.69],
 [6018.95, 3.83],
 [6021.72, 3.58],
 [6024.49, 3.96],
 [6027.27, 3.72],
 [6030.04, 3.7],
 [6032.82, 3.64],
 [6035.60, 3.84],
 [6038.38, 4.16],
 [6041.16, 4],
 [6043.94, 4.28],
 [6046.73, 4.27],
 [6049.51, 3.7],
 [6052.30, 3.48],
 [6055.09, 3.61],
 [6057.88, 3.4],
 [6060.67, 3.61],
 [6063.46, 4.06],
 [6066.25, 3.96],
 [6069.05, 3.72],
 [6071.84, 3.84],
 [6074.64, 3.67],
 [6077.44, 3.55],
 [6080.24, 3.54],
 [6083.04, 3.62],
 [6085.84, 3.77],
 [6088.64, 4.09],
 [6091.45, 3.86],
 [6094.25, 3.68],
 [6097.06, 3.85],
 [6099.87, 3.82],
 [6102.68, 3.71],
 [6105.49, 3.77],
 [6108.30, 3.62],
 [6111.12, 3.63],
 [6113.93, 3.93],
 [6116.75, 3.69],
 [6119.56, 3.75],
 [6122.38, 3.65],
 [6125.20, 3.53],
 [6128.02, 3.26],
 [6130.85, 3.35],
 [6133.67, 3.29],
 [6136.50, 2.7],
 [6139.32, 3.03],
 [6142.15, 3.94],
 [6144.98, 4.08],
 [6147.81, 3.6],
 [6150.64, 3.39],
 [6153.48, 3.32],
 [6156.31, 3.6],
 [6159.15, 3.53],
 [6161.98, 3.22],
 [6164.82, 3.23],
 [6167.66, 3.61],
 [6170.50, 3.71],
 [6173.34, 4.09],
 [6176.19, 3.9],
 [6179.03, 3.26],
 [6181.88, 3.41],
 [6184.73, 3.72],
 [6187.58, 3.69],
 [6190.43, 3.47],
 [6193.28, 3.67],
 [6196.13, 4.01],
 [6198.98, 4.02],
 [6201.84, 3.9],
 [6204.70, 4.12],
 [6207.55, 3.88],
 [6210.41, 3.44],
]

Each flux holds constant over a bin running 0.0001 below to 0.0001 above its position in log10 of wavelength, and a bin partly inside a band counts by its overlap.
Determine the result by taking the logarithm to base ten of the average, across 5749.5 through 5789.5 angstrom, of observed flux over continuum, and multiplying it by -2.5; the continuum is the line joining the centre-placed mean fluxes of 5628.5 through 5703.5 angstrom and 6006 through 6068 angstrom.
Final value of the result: 0.070 mag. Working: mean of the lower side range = 3.85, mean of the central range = 3.58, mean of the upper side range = 3.75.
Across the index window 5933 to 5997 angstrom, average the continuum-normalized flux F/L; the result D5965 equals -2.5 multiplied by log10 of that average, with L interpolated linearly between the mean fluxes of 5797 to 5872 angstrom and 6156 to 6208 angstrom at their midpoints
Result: 0.06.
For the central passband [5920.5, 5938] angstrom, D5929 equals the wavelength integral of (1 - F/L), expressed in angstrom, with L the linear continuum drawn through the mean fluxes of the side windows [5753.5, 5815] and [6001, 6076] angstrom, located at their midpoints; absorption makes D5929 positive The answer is 1.2 angstrom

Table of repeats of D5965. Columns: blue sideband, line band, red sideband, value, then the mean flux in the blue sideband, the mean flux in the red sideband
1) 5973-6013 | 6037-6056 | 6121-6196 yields -0.13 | 3.47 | 3.52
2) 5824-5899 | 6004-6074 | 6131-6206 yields -0.02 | 3.77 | 3.59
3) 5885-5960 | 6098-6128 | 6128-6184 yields -0.06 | 3.6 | 3.48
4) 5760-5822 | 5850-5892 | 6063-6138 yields 0.01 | 3.77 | 3.66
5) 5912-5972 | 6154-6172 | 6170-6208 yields 0.09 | 3.71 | 3.77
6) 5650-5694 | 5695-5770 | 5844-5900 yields -0.02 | 3.83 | 3.71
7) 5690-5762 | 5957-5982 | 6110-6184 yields 0.04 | 3.91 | 3.53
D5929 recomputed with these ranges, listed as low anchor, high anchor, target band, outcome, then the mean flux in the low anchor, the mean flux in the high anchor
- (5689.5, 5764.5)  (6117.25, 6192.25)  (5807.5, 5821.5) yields -0.62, 3.89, 3.52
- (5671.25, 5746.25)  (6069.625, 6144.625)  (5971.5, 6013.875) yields 2.82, 3.96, 3.63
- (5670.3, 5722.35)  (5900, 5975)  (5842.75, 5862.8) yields -0.79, 3.96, 3.68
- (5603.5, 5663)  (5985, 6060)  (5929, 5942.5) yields -0.17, 3.94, 3.69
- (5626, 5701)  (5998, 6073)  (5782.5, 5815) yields -0.19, 3.85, 3.74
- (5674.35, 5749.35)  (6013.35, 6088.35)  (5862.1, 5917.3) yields 3.22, 3.95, 3.78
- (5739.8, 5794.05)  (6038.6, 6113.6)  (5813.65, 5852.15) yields -2.66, 3.69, 3.78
